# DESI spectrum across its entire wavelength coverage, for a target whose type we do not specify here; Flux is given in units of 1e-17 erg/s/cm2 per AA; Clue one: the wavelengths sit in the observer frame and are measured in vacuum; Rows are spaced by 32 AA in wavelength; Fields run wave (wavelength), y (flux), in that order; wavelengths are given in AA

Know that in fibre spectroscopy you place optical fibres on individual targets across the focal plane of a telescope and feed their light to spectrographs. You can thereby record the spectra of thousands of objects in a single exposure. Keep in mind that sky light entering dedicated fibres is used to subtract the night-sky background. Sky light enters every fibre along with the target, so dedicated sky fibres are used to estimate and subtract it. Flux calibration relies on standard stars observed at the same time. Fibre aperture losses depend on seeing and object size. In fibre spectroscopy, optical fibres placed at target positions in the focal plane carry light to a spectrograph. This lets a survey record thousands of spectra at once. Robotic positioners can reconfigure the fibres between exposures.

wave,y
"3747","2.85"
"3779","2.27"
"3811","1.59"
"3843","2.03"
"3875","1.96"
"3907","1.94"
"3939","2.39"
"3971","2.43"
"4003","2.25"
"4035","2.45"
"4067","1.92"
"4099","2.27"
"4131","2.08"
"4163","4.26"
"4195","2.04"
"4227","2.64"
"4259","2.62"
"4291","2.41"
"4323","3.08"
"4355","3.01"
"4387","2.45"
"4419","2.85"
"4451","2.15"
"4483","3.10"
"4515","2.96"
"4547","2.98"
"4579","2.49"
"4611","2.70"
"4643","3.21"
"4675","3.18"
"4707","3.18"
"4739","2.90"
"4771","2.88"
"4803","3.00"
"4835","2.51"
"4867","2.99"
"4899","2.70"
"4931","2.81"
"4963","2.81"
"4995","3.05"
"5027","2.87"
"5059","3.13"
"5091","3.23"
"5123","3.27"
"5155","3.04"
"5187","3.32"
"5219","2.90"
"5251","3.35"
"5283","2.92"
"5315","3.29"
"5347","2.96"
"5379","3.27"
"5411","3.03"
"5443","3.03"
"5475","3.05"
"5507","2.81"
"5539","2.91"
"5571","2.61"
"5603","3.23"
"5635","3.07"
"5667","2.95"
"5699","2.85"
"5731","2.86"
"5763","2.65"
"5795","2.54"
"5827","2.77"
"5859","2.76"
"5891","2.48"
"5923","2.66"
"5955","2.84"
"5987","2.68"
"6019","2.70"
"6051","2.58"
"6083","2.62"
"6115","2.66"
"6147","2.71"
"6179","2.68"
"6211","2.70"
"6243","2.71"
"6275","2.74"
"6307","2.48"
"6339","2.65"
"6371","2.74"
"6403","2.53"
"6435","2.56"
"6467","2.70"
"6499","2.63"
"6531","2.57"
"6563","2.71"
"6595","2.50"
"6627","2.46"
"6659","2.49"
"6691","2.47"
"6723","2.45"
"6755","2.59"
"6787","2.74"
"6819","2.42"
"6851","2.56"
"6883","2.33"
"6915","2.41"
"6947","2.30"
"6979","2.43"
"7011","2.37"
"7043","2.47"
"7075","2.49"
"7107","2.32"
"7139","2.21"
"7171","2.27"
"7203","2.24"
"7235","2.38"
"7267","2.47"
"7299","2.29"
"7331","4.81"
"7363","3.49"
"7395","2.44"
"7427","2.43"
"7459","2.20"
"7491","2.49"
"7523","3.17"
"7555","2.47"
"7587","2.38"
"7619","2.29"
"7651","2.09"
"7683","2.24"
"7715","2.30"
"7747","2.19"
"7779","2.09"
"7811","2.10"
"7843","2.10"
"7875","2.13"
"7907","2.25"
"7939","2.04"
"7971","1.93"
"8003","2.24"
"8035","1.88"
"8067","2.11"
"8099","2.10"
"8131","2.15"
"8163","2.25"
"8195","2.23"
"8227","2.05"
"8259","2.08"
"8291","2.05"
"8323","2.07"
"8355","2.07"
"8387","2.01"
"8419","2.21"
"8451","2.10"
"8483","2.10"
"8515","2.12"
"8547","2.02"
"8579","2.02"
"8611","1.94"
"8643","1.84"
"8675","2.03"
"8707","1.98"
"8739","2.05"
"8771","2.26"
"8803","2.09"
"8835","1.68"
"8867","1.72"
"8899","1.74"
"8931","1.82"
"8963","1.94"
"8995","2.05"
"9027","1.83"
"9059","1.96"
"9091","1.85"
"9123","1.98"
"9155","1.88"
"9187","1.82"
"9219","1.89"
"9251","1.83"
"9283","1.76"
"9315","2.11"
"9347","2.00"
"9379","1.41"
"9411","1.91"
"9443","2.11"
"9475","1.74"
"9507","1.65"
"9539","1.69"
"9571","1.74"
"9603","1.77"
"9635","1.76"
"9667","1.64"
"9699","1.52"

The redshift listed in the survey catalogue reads 0.12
